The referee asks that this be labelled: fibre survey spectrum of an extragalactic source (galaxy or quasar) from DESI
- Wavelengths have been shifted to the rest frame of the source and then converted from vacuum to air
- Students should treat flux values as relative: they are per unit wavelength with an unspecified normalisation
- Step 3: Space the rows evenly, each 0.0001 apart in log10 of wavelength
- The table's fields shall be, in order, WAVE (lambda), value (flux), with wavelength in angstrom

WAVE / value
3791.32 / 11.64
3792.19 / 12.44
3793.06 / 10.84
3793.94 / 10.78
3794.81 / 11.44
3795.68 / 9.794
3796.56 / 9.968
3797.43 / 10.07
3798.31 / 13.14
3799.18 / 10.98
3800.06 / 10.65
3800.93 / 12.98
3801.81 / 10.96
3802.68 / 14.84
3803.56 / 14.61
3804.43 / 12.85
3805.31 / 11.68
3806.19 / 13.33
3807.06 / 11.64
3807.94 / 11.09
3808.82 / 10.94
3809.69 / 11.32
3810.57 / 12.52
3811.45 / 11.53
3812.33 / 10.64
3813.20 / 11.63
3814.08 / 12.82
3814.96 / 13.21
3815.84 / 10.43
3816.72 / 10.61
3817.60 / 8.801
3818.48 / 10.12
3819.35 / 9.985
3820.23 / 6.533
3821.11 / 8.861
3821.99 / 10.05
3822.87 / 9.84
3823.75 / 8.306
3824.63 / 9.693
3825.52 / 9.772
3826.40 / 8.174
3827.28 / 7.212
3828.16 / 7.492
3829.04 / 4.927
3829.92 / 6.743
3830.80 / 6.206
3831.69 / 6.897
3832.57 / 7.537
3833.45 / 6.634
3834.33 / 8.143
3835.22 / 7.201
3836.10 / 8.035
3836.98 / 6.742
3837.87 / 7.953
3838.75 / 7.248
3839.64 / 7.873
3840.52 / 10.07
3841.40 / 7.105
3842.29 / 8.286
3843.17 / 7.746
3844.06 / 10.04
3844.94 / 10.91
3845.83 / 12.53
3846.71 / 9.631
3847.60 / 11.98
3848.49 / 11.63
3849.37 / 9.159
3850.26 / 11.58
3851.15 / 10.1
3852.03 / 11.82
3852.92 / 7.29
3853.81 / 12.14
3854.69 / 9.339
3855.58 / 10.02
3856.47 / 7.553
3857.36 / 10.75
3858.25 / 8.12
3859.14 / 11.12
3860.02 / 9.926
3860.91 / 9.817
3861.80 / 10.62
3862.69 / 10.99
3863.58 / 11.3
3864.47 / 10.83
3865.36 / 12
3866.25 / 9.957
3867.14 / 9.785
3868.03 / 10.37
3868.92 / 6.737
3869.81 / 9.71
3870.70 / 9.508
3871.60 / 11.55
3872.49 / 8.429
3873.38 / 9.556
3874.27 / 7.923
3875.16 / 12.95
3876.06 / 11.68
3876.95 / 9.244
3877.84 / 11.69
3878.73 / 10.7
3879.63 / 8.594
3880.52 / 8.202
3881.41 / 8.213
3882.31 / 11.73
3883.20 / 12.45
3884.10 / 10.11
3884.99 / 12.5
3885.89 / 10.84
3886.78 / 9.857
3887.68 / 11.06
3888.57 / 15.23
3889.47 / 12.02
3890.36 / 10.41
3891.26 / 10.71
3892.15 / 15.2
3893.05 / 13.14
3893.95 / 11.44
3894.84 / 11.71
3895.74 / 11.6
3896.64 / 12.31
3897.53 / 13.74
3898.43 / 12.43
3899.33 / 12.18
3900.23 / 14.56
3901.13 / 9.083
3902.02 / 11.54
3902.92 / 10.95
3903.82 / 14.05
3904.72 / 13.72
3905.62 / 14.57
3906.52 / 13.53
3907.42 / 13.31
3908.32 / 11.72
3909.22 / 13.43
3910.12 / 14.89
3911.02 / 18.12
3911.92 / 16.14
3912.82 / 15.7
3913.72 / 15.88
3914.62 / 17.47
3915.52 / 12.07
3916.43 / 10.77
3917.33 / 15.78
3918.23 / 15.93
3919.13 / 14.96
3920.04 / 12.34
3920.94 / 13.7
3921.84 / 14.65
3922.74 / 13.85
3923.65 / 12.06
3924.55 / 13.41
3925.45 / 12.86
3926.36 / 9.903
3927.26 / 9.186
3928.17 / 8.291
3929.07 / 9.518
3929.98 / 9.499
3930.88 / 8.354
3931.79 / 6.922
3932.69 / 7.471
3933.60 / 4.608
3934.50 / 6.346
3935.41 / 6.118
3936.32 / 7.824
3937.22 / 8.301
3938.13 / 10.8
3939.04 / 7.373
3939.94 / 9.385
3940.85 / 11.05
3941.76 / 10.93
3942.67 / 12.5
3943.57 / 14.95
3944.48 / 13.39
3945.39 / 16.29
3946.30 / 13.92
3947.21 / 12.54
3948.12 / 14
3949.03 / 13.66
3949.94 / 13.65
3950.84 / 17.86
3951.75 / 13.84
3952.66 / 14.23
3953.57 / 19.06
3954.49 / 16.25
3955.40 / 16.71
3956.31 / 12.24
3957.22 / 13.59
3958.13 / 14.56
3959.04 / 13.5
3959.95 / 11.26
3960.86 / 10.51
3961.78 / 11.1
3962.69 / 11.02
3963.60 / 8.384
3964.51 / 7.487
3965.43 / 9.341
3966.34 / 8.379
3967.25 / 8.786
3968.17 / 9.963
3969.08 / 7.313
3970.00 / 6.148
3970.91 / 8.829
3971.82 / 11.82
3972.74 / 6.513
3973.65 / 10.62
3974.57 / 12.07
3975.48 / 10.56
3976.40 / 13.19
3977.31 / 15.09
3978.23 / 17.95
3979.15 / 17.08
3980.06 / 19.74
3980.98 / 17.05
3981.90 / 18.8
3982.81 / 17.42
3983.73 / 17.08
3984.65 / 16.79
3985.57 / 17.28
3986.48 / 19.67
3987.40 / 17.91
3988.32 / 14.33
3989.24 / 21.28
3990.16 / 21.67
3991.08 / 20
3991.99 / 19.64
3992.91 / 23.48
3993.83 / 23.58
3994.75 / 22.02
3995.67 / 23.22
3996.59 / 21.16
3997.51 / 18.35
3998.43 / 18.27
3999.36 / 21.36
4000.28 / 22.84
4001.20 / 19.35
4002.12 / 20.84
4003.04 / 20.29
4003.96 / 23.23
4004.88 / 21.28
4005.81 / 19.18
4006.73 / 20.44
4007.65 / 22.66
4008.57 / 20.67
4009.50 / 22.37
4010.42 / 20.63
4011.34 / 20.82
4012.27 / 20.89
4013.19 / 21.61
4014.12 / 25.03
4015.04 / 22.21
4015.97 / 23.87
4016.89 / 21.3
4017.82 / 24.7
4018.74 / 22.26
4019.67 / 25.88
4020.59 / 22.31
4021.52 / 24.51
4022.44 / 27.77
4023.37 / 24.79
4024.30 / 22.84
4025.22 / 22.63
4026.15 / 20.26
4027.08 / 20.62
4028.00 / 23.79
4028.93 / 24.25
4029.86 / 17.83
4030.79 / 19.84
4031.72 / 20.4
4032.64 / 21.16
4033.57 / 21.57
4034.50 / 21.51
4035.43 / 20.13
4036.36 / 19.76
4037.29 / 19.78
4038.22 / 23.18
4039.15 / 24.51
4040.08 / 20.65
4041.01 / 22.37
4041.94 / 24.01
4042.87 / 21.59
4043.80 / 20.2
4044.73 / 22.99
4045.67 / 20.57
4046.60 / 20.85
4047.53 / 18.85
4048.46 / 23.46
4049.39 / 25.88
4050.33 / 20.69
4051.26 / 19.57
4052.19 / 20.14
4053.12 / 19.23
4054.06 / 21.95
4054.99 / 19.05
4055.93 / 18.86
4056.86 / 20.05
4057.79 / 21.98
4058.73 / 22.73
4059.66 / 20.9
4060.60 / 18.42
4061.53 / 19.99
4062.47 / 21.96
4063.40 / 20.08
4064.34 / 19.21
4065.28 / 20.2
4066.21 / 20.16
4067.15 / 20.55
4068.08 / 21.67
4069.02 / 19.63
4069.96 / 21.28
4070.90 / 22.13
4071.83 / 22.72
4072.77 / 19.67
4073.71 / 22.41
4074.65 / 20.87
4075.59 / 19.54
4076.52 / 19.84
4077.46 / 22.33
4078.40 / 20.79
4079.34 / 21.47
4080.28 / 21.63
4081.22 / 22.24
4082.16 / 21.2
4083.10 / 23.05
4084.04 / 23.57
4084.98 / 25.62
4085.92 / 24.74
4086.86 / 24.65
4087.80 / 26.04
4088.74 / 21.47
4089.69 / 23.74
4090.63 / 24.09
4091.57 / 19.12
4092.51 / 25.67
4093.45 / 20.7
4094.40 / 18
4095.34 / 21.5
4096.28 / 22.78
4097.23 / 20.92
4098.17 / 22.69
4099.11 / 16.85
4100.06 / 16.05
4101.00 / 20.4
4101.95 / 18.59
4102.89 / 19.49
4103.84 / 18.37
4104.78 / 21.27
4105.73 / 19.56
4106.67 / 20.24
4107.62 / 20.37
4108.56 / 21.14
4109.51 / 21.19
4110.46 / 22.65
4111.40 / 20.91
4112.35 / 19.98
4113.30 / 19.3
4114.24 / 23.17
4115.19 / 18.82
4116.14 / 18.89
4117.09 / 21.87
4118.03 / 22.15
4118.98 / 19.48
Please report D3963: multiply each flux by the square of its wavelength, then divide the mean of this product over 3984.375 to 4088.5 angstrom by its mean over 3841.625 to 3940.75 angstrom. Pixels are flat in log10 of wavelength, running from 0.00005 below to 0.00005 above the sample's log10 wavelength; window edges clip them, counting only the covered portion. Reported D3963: 2.1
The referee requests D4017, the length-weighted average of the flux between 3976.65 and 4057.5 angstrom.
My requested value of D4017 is 21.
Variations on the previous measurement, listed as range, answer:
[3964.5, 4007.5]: 16.7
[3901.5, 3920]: 14.2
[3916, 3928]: 12.9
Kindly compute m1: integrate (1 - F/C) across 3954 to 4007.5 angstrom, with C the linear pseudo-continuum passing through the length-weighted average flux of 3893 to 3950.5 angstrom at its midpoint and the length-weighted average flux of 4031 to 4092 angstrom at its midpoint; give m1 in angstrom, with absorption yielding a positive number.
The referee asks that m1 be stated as 1.24 angstrom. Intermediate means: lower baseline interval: 12.1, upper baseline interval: 21.5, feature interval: 15.9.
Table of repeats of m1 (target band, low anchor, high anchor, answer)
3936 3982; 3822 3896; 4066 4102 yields 8.19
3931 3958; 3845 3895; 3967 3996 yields 4.35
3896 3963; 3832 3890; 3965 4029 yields 8.33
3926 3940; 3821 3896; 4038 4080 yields 5.91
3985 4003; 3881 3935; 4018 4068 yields -2.17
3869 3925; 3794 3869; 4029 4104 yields 3.42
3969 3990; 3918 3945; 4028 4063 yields 0.46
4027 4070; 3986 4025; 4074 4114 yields 0.97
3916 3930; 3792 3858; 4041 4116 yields 1.83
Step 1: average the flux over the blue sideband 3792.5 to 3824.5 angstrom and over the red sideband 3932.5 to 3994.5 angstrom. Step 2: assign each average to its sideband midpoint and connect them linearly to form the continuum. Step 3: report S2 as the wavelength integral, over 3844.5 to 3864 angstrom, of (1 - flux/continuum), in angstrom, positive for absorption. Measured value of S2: 2.3 angstrom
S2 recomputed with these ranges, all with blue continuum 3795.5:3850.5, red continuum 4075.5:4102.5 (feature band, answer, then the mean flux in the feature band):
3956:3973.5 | 6.6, 10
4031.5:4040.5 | -0.9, 21.3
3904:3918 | -0.7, 14.5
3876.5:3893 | 2.0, 11.1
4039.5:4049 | -0.9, 21.6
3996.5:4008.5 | -1.9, 20.7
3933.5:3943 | 4.0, 8.76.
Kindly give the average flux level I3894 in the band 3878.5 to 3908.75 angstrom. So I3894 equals 11.9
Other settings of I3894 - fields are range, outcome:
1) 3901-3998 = 13.5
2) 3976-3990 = 17.5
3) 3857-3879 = 10.2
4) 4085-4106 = 21.3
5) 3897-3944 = 11.9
